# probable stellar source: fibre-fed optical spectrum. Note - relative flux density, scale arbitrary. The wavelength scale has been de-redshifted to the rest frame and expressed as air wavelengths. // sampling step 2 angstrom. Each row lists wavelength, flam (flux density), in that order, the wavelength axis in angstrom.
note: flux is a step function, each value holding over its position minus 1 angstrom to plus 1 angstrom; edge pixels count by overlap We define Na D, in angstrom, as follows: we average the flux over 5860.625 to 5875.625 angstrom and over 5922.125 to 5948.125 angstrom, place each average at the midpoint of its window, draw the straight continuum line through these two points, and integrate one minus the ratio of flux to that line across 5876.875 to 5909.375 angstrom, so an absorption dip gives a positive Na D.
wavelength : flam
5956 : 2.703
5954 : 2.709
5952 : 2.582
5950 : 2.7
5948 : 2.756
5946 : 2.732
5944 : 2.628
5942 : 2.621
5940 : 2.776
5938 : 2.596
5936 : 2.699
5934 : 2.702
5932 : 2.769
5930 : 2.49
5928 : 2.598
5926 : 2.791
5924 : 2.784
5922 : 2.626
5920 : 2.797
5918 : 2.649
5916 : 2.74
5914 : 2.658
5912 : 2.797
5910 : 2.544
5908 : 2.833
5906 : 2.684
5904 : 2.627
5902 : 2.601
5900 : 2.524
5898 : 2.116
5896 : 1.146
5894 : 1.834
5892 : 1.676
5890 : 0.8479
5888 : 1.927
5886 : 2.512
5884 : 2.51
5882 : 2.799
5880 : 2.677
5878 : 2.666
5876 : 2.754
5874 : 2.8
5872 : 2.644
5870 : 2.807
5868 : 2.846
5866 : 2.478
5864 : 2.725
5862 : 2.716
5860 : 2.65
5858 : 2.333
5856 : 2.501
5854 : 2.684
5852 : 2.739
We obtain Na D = 5.41 angstrom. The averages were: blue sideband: 2.72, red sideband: 2.68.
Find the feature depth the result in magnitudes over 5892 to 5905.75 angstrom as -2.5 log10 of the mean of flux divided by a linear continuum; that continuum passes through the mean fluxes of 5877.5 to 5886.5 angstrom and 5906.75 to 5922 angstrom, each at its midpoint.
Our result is 0.245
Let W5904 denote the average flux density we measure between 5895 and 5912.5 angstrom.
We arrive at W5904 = 2.42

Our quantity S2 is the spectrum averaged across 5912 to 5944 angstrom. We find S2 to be 2.69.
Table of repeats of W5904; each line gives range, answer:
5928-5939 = 2.65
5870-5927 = 2.45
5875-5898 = 2.12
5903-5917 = 2.7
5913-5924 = 2.7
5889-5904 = 1.87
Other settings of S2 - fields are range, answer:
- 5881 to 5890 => 2.26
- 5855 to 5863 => 2.55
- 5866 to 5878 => 2.74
